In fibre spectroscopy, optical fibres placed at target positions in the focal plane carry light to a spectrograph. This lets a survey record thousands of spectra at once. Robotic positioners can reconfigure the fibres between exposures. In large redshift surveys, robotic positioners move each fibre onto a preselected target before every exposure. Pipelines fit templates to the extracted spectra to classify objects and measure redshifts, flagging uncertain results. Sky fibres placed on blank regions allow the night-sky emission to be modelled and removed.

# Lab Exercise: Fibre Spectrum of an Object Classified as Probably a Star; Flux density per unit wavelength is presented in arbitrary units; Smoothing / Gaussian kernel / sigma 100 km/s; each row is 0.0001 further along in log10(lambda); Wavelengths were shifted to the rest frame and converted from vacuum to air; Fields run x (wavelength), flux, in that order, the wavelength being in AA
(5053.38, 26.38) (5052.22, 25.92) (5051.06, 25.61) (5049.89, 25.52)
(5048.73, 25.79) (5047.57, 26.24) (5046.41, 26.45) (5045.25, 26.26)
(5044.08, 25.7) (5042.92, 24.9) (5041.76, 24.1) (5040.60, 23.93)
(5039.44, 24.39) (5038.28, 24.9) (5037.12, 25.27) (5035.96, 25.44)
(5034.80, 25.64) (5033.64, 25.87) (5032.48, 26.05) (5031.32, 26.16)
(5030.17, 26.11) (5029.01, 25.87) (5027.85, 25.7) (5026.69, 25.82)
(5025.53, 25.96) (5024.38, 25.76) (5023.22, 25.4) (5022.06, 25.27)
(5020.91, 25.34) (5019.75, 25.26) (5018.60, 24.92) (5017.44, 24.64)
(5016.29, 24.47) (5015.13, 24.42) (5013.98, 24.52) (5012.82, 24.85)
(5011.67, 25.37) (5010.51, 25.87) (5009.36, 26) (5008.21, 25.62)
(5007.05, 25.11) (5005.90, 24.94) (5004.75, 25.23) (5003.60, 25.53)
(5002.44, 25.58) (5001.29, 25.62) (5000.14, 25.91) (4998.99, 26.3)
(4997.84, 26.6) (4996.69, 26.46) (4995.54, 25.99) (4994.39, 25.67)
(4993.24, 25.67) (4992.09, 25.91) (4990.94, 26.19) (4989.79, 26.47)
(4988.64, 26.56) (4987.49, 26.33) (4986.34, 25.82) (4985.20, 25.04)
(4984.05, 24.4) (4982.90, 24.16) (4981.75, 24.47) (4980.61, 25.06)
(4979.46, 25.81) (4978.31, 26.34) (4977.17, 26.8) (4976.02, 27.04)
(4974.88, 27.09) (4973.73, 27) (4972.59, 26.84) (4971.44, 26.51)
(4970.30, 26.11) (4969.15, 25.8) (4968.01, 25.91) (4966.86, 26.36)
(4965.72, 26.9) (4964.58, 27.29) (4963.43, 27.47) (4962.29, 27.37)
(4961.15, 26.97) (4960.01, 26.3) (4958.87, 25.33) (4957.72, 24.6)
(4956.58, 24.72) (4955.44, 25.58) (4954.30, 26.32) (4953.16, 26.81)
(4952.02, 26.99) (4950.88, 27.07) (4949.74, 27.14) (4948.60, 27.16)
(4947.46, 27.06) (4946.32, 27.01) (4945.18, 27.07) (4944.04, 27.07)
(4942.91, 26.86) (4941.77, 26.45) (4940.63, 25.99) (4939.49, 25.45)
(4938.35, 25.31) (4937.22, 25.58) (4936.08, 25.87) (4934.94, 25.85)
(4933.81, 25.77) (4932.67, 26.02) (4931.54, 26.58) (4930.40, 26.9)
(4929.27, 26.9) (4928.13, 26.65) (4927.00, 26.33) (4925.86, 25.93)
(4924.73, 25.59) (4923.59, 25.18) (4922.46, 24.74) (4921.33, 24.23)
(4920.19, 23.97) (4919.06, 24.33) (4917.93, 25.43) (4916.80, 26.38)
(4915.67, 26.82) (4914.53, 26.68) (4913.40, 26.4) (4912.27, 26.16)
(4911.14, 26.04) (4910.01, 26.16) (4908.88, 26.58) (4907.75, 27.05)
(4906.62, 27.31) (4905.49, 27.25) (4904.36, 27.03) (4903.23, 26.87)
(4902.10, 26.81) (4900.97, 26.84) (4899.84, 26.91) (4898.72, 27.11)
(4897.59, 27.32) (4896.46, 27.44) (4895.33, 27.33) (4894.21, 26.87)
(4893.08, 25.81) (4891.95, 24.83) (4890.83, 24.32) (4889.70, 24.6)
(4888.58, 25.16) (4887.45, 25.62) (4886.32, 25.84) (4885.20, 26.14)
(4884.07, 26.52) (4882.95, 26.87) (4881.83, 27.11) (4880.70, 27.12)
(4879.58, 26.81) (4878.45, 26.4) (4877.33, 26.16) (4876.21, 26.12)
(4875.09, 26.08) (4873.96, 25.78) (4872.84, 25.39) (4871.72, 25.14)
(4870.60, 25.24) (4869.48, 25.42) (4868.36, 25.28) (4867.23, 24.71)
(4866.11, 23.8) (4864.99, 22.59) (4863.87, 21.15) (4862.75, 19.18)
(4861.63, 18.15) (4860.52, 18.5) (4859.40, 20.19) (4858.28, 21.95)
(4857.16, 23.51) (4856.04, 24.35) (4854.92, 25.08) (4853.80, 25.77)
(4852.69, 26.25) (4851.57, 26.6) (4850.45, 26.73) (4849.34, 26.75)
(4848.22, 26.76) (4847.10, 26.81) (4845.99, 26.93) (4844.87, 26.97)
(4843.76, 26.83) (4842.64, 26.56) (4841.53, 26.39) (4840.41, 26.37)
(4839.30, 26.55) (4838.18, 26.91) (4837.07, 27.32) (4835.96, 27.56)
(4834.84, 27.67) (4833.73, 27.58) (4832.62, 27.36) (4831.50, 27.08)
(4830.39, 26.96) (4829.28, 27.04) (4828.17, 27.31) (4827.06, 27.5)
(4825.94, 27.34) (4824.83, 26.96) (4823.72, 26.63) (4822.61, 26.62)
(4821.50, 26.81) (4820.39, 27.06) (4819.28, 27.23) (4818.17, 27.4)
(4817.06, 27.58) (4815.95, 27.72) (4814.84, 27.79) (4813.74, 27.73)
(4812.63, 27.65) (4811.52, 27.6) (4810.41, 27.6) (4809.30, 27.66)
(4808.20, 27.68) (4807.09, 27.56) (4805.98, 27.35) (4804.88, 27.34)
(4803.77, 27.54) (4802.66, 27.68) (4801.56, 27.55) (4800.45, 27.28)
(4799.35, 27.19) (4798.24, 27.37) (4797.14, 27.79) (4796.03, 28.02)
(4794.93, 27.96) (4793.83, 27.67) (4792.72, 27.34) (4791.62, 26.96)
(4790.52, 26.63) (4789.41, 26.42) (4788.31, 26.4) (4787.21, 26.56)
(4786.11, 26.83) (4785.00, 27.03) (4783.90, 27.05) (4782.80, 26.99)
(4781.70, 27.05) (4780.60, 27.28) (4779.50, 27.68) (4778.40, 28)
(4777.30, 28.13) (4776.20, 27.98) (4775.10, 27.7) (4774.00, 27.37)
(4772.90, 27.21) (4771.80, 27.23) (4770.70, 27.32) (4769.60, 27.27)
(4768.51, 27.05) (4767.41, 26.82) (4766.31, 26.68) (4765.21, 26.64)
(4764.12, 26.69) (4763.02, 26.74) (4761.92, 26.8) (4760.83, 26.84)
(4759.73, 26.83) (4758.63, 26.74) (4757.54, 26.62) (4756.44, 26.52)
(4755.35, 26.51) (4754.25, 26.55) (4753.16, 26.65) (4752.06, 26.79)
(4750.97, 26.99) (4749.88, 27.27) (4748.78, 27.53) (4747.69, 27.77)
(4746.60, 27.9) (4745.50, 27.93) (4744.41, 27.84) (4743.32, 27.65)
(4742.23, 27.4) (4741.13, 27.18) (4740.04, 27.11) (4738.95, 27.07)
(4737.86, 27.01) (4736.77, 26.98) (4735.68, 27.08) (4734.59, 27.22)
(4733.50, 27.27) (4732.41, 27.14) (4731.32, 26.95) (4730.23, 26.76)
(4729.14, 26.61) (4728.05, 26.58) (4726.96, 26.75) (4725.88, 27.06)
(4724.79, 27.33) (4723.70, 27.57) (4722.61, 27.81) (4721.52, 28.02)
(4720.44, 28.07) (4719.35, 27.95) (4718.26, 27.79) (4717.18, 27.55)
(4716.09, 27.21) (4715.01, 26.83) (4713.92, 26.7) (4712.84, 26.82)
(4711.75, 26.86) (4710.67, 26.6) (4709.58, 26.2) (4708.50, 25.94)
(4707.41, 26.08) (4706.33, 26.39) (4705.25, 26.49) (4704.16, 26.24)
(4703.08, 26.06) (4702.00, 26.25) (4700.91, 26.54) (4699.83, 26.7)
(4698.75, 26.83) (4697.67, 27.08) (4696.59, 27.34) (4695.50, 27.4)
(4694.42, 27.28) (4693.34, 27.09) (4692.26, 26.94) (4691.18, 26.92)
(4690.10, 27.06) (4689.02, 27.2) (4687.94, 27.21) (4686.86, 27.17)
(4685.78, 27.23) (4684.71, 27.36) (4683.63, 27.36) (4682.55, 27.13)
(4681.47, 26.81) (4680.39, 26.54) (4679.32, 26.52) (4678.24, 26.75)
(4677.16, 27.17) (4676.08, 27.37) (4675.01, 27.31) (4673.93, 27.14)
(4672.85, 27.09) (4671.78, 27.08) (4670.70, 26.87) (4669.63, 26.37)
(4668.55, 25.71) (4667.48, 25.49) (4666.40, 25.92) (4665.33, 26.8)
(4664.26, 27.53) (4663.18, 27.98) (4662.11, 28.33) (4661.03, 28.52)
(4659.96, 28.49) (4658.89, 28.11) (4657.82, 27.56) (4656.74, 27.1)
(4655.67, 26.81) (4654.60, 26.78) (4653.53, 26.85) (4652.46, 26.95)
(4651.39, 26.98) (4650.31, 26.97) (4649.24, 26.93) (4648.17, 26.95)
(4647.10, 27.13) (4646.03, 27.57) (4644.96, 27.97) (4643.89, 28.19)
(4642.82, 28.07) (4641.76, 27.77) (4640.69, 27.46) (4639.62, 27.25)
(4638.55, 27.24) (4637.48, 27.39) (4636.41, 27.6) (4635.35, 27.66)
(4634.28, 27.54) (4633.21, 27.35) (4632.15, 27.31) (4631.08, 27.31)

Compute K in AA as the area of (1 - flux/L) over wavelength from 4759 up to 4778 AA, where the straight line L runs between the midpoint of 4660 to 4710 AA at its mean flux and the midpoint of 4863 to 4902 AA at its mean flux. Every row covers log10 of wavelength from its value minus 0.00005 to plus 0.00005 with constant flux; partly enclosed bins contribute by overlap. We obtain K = -0.5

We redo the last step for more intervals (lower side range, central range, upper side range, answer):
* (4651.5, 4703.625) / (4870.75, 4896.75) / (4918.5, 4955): 0.28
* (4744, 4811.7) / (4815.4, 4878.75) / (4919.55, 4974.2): 2.69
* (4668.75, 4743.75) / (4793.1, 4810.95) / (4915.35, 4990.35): -0.62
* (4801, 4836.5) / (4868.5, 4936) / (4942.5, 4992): 1.61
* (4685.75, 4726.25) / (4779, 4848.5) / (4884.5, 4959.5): -1.64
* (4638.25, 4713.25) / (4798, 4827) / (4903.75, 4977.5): -0.80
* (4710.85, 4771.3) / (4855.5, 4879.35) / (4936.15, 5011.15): 2.65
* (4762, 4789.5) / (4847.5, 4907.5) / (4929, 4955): 3.18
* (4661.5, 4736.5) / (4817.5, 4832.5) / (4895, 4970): -0.26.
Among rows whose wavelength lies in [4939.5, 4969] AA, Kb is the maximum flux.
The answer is 27.47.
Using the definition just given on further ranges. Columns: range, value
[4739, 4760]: 27.93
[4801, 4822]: 27.79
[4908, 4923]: 26.82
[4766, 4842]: 28.13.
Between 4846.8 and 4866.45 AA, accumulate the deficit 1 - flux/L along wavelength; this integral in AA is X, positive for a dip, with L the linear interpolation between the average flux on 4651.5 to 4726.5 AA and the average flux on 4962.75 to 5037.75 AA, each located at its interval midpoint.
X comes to 2.1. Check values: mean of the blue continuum 27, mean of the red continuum 25.8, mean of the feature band 23.5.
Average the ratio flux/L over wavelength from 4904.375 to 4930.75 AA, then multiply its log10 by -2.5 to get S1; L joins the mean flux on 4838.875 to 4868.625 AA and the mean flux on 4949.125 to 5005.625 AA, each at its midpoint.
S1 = -0.03 mag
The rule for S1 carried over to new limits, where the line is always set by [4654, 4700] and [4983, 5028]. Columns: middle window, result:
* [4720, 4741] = -0.01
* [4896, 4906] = -0.04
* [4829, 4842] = -0.03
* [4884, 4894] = 0.03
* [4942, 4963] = -0.03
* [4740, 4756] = -0.02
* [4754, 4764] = 0.00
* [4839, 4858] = 0.01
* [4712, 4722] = -0.02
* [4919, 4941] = 0.01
